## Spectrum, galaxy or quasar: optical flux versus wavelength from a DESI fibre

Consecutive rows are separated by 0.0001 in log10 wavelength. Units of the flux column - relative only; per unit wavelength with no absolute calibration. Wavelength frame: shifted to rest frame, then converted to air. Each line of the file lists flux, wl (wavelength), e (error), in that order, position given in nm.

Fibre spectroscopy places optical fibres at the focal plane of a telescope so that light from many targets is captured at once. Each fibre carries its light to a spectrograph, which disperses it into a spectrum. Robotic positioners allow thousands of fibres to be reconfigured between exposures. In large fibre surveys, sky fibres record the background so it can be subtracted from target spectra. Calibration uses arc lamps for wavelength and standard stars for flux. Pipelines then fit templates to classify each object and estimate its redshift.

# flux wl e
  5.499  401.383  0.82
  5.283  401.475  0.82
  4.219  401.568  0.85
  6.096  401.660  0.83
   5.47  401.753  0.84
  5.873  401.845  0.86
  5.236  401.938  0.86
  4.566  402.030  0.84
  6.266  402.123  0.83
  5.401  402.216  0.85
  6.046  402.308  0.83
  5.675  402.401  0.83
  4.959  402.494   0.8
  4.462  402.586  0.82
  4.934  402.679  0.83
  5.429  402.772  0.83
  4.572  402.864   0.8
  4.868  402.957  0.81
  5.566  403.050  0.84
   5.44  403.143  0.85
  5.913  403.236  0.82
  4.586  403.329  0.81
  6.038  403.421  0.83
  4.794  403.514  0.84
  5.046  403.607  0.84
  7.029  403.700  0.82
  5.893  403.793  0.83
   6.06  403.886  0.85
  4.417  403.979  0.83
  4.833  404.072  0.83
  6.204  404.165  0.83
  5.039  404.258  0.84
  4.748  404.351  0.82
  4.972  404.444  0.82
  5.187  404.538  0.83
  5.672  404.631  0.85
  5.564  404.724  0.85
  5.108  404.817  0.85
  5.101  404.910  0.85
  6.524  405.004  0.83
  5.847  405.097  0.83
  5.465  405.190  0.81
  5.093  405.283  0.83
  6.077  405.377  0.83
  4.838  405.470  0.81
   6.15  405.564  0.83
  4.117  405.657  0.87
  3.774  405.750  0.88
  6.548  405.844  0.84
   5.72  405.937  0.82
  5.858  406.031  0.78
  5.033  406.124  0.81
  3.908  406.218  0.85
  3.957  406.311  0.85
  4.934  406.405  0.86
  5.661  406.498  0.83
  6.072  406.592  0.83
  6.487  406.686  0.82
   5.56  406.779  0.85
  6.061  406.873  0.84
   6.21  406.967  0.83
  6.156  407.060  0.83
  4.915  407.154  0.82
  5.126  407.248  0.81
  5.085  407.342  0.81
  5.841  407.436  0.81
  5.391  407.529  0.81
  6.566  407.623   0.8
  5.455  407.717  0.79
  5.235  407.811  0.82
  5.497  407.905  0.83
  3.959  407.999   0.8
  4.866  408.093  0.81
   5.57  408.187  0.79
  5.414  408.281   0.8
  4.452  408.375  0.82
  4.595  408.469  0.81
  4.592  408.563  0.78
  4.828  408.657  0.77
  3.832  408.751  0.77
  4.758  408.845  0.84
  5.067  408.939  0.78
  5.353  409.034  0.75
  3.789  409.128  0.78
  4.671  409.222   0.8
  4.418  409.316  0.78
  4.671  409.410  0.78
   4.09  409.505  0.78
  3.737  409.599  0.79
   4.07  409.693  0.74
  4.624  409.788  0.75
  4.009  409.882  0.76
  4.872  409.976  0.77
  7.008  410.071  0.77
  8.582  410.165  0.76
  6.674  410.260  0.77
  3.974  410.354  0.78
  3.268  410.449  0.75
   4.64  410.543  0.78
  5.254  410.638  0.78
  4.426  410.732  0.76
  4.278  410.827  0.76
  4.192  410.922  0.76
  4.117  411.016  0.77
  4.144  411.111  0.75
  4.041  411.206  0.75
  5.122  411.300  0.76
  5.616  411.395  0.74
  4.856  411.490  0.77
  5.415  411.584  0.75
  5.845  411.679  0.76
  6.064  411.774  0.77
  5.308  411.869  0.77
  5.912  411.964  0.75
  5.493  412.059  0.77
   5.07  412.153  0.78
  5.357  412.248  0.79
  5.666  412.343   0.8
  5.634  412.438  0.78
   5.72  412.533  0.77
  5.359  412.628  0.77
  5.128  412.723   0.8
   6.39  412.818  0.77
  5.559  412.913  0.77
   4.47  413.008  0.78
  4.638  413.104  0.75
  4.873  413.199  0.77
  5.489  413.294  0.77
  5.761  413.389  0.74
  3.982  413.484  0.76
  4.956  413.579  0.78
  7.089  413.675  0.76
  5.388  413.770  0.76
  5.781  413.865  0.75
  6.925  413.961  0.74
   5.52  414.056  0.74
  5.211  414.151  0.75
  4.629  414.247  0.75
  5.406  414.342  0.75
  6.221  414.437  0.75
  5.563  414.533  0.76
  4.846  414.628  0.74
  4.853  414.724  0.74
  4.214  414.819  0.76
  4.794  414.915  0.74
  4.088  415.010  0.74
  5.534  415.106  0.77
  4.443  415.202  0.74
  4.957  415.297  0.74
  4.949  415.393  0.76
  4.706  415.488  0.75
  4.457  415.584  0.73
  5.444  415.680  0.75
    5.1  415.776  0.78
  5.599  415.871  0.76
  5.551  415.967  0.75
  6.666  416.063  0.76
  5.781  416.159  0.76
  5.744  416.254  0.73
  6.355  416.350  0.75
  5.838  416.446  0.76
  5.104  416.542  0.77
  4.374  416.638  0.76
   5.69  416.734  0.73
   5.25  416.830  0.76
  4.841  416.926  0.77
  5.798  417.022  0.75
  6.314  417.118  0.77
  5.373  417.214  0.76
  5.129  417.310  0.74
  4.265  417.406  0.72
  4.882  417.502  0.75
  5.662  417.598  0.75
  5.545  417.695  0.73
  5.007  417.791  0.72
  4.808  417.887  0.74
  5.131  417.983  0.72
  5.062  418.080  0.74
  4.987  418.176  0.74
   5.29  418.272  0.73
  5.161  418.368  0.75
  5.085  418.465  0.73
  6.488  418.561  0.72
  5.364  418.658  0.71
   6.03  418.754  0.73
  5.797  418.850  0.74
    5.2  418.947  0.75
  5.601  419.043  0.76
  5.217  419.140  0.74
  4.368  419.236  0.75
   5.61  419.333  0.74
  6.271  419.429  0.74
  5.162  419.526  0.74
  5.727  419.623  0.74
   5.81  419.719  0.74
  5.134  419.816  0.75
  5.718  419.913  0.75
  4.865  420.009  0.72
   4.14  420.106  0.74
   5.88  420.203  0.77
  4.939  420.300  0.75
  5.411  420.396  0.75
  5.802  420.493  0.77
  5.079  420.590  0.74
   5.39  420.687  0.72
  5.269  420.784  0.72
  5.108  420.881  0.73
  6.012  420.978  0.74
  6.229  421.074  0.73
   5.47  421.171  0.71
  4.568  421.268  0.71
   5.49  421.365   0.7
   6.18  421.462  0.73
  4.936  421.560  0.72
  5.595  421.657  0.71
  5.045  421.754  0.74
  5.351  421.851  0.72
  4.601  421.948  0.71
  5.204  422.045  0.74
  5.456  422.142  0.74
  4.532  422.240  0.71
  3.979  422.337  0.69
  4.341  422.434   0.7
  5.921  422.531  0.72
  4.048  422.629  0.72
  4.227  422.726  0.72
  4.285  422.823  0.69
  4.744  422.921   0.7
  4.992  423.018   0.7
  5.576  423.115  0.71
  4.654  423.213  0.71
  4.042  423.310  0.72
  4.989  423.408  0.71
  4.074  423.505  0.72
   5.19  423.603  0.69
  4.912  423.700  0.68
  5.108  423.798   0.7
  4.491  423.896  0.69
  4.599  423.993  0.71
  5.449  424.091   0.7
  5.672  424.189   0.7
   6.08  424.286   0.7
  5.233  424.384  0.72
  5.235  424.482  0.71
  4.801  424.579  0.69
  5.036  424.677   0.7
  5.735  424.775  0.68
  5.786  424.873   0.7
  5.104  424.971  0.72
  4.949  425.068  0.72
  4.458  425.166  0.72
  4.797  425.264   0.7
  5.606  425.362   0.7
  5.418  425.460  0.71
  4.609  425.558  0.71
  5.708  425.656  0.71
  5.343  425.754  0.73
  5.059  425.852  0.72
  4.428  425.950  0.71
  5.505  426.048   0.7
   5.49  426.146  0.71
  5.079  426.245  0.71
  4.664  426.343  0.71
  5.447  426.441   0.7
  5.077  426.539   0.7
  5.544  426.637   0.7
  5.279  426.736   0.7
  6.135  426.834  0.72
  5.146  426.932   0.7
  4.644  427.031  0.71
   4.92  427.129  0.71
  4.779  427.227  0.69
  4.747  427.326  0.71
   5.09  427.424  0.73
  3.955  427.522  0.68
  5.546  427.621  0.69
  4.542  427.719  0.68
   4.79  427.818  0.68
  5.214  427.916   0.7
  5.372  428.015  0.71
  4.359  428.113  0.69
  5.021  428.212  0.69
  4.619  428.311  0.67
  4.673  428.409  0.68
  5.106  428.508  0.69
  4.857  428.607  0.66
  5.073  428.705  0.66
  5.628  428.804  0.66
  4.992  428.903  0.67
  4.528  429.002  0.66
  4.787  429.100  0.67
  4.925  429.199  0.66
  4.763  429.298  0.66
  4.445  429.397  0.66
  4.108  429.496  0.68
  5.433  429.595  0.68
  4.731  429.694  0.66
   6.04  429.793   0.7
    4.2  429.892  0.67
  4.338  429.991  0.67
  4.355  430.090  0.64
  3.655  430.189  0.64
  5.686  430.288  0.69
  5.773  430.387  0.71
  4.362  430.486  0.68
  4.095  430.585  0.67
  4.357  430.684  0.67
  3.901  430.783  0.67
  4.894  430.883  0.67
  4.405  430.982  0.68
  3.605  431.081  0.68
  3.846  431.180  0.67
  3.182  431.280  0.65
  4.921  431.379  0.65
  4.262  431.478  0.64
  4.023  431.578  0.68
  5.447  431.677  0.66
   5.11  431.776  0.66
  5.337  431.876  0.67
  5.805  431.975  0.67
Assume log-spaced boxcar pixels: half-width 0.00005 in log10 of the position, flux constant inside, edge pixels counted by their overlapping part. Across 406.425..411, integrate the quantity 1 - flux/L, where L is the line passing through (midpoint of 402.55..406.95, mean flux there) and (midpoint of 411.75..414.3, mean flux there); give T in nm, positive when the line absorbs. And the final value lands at 0.28 nm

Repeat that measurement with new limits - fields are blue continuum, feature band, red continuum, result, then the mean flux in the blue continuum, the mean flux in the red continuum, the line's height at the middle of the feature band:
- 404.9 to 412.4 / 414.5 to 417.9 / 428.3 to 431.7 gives -0.18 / 5.14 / 4.62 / 4.95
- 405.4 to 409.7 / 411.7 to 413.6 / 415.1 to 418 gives -0.06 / 5.08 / 5.3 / 5.2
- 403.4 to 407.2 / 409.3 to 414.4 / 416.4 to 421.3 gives 0.20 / 5.43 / 5.34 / 5.39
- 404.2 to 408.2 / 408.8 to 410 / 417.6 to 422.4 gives 0.20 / 5.37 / 5.31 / 5.36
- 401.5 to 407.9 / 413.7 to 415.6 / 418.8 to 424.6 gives 0.03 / 5.4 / 5.15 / 5.25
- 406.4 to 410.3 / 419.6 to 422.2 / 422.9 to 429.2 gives -0.13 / 5.21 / 5.04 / 5.09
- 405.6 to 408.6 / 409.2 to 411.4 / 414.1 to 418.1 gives 0.21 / 5.28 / 5.22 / 5.26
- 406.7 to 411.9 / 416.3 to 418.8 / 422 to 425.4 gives -0.18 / 5.03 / 4.95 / 4.98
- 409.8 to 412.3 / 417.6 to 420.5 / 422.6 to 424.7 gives -0.22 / 5.13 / 4.89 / 4.98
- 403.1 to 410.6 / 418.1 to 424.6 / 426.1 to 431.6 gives -0.34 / 5.21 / 4.78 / 4.93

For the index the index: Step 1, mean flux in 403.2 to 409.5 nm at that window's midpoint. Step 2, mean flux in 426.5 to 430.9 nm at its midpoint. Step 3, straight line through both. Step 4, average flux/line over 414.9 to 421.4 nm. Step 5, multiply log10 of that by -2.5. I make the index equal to -0.06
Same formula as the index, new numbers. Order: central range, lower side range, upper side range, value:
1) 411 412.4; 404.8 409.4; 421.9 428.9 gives -0.02 mag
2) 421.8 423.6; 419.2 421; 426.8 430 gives 0.10 mag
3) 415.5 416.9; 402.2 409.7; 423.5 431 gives -0.08 mag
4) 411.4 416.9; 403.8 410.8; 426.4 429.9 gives -0.05 mag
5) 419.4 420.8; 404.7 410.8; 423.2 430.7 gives -0.07 mag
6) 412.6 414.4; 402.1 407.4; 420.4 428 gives -0.03 mag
